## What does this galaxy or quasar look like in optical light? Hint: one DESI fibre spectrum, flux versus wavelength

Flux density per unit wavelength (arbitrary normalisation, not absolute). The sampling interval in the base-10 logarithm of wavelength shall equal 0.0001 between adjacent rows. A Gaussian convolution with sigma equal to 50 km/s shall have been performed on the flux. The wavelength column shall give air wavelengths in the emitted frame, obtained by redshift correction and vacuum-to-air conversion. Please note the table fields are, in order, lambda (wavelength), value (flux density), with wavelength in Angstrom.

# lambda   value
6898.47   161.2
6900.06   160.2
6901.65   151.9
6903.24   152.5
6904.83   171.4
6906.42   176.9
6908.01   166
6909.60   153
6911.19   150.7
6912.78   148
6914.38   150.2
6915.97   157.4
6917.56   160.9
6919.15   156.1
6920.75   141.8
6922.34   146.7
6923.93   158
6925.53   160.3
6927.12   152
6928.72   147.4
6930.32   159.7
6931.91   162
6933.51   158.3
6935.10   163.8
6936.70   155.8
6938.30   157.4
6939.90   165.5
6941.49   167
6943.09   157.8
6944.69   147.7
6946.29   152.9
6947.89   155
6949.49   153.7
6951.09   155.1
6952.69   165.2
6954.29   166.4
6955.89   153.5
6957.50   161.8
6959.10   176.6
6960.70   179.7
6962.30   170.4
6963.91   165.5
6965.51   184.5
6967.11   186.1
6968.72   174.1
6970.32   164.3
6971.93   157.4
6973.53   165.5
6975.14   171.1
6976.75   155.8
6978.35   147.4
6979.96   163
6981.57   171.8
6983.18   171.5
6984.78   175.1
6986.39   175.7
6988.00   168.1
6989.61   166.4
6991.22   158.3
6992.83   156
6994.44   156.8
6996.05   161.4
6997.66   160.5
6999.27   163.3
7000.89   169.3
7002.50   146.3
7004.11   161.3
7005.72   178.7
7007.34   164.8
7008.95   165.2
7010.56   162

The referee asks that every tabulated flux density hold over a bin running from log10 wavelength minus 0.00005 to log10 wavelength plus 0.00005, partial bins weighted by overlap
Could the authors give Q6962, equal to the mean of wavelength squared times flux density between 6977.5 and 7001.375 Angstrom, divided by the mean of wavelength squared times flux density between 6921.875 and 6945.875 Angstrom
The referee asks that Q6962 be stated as 1.06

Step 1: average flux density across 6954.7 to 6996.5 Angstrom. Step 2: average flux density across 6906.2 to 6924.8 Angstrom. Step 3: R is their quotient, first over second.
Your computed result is 1.08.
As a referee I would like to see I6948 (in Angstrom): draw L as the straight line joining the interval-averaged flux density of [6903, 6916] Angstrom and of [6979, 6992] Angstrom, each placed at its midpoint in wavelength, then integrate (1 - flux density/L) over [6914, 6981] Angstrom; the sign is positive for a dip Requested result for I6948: 1.1 Angstrom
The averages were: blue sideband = 159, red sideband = 168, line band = 161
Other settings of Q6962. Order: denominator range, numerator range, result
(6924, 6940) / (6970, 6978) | 1.04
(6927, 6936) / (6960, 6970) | 1.13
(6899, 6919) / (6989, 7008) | 1.05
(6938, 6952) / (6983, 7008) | 1.06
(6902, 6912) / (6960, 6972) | 1.09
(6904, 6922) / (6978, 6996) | 1.07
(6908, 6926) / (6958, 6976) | 1.14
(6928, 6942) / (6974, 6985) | 1.04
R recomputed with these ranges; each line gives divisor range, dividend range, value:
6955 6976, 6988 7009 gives 0.95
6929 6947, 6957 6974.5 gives 1.08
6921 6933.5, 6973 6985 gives 1.06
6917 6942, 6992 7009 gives 1.03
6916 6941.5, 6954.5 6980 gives 1.07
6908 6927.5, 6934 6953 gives 1.03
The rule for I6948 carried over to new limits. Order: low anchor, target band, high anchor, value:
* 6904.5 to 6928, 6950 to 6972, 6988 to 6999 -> -1.4 Angstrom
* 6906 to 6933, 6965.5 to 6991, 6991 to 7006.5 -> -1.3 Angstrom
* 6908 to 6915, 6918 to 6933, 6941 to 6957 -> 0.0 Angstrom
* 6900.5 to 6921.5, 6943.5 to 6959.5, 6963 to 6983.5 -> 0.5 Angstrom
